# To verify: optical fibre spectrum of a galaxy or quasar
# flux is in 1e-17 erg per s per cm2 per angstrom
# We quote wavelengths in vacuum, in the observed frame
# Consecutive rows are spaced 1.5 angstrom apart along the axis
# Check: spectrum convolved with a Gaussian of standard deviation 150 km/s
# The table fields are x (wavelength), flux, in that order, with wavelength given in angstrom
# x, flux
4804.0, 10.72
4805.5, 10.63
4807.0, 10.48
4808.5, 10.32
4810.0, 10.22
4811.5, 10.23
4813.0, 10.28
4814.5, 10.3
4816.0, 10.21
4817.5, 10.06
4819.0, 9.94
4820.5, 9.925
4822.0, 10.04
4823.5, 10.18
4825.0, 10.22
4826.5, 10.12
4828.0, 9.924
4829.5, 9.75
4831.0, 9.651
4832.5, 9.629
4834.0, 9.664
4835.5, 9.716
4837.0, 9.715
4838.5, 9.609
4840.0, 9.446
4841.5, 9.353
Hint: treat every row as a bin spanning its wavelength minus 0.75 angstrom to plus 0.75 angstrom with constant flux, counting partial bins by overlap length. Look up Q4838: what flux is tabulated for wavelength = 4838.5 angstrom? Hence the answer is 9.609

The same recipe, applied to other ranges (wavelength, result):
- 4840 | 9.446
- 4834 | 9.664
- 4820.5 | 9.925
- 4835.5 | 9.716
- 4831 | 9.651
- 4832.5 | 9.629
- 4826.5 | 10.12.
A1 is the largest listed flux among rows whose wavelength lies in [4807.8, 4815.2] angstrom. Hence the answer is 10.32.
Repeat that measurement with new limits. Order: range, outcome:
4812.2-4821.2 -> 10.3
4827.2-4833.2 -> 9.924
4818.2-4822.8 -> 10.04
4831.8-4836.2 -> 9.716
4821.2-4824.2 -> 10.18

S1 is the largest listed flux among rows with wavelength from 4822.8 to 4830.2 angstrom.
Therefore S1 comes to 10.22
